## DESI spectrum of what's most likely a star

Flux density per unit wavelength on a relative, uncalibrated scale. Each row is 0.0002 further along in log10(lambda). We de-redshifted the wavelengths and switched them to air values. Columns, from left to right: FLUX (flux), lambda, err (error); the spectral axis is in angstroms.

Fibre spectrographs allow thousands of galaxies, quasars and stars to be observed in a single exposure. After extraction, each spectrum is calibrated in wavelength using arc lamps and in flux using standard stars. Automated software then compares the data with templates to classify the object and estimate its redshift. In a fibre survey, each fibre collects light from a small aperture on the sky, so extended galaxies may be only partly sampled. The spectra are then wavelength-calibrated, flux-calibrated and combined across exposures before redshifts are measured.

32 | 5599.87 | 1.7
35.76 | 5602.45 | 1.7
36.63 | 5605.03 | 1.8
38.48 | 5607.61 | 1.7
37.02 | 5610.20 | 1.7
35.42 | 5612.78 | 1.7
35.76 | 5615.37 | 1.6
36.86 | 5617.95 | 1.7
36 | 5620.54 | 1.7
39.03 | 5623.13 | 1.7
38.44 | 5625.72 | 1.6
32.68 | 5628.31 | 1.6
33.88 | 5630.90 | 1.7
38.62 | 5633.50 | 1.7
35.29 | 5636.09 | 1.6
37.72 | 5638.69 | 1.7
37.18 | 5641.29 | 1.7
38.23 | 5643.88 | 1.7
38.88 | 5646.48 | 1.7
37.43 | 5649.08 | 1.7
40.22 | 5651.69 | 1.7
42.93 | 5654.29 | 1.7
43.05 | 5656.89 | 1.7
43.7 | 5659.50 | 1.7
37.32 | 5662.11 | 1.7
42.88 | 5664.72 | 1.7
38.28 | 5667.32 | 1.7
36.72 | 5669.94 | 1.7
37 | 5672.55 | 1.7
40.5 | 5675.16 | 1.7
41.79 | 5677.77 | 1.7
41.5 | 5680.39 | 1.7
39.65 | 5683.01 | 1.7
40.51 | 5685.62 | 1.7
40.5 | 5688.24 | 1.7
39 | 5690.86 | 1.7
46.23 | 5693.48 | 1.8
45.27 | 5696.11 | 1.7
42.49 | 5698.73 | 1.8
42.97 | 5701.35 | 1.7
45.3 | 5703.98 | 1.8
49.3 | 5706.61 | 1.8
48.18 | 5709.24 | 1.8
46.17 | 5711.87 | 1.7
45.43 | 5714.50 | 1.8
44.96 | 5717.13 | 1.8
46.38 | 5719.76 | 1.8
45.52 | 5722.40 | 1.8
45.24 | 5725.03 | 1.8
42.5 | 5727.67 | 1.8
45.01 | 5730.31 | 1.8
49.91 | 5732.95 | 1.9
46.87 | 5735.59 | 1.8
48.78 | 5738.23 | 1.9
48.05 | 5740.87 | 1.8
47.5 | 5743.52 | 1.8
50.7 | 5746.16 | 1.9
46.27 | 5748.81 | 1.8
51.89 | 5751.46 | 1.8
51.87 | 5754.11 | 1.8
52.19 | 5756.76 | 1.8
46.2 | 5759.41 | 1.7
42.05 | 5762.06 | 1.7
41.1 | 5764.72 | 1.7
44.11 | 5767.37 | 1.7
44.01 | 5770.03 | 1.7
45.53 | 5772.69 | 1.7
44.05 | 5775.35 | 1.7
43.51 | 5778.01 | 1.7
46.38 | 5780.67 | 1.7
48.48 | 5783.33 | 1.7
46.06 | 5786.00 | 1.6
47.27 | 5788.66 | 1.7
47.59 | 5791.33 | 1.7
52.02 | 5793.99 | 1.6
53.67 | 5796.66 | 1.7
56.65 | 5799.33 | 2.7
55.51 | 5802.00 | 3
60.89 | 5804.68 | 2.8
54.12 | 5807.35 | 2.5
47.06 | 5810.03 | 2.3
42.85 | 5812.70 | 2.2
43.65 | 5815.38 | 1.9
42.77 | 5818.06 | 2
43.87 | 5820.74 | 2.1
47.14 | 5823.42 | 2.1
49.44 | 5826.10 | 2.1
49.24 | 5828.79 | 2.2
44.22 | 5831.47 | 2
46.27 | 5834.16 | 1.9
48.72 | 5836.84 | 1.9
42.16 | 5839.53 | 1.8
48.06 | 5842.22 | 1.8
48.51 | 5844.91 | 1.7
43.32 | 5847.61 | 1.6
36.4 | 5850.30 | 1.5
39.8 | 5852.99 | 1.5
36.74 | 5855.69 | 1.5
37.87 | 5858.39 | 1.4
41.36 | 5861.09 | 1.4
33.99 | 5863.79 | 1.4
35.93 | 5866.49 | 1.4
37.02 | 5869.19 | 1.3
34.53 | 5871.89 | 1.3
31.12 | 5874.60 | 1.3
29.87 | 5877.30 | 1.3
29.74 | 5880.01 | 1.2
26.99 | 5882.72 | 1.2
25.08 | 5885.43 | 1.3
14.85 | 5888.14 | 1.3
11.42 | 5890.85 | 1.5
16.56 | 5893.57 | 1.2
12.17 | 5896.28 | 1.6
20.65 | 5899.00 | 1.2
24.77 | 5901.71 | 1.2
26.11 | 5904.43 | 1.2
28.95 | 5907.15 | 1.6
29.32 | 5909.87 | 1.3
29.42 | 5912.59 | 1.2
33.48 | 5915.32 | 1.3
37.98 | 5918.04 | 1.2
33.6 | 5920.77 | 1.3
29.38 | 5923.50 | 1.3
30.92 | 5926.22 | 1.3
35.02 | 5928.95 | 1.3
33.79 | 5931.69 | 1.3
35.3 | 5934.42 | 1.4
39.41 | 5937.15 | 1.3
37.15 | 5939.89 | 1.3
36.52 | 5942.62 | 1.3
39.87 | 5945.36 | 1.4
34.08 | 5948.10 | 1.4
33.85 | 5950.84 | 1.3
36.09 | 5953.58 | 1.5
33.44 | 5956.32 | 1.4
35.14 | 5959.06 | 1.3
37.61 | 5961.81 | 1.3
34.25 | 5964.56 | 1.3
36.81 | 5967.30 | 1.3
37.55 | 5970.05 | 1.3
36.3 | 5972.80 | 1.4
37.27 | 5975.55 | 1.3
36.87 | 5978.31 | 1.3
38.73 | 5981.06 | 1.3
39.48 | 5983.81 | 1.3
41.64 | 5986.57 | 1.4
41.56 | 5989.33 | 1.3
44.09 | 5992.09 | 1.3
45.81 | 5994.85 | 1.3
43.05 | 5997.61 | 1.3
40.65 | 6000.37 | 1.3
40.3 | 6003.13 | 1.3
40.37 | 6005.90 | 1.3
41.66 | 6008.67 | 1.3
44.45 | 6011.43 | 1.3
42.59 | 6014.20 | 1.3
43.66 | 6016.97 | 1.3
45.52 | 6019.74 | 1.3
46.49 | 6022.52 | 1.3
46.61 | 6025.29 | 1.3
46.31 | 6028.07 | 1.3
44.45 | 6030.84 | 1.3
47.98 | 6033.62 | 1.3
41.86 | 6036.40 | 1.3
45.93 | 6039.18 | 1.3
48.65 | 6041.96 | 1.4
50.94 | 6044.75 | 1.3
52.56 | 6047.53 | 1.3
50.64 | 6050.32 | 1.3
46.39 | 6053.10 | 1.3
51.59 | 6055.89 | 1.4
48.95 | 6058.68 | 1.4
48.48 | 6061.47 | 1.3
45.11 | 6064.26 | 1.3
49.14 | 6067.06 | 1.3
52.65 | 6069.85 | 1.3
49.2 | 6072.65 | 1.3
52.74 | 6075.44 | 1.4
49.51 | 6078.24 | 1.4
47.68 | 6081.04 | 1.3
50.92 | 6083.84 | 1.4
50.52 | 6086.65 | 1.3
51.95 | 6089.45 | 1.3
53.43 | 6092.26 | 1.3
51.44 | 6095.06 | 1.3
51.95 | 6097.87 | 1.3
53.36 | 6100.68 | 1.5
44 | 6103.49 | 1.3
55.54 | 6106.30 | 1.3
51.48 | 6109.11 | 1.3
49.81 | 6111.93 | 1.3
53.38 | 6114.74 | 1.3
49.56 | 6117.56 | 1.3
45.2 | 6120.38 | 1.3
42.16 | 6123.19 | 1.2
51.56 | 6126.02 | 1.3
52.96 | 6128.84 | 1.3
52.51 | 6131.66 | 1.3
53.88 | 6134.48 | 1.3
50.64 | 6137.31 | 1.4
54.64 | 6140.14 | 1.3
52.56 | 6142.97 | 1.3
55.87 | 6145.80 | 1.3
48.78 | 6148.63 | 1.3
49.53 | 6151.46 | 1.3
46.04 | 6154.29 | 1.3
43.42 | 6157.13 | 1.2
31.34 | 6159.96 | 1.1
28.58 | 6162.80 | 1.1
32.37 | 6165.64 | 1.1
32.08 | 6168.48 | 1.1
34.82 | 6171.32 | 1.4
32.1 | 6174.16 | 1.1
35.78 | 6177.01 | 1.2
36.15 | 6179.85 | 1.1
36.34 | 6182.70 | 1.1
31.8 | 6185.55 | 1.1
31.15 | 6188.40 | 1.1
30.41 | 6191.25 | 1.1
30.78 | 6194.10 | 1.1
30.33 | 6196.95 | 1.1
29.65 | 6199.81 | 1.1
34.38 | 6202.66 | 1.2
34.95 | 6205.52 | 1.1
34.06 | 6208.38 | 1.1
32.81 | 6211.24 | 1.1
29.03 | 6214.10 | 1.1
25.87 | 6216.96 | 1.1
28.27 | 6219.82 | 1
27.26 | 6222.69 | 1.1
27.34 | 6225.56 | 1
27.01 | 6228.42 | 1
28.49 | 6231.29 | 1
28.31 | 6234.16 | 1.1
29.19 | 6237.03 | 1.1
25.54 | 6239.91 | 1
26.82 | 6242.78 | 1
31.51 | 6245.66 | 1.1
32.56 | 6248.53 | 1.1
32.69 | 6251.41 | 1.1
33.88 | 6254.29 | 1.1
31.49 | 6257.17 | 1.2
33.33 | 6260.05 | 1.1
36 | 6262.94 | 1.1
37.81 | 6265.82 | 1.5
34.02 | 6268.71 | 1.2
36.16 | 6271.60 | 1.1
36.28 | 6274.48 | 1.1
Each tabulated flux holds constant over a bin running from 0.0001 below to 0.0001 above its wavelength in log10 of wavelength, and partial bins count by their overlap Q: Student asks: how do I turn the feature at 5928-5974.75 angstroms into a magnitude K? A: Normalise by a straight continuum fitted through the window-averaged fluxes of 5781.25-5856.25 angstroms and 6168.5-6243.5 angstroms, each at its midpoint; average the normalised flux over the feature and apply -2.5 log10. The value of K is 0.16 mag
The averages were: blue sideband 47.3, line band 36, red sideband 30.8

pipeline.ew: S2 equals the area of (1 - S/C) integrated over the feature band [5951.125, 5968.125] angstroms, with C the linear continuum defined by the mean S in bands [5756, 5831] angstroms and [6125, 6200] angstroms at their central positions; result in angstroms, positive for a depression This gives 3.5 angstroms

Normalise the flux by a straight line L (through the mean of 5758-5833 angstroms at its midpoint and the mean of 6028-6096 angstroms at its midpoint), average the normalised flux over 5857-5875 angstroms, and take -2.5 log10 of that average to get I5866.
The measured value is 0.30 mag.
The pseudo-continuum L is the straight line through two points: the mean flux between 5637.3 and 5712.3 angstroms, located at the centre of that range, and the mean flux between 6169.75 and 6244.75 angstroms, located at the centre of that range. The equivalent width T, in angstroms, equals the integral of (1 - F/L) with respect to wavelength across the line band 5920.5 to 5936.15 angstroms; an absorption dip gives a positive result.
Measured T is 1.4 angstroms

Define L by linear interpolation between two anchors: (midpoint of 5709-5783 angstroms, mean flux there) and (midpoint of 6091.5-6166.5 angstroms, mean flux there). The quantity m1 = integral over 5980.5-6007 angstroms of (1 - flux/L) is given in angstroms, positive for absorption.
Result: 3.37 angstroms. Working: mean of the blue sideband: 46.4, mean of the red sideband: 48.4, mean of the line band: 41.7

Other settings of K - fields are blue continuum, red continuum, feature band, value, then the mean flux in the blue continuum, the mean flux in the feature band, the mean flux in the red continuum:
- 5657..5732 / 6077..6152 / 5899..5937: 0.45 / 42.9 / 31.3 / 50.9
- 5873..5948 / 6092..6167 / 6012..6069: -0.17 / 29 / 47.2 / 48.3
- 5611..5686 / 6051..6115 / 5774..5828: -0.14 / 38.5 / 48.7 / 50.4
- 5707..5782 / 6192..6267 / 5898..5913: 0.48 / 46.5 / 26.5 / 30.7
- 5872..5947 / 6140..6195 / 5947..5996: -0.21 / 29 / 37.8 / 38.4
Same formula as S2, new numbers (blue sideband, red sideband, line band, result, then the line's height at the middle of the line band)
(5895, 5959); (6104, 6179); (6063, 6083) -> -4.0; 41.2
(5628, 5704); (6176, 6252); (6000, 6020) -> -4.8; 34.1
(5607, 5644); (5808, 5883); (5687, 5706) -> -2.7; 38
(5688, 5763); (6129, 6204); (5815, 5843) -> -0.7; 44.8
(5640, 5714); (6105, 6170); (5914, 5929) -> 3.8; 44.5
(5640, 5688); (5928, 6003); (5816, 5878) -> -4.3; 38.7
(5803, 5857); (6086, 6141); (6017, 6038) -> 1.7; 49.4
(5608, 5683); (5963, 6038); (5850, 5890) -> 8.0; 40.5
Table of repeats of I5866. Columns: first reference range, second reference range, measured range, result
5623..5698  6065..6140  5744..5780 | -0.11 mag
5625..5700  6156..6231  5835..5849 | -0.24 mag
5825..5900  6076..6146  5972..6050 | 0.02 mag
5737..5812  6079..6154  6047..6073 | 0.02 mag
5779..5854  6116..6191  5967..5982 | 0.21 mag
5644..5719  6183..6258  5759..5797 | -0.15 mag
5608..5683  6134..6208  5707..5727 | -0.20 mag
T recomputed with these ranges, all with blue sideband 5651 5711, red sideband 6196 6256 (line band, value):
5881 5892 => 5.1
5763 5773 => -0.8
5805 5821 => -3.1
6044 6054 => -4.8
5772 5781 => -1.1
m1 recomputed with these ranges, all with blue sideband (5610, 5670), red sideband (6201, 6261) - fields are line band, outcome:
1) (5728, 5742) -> -4.0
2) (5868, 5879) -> 0.6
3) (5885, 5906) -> 9.6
